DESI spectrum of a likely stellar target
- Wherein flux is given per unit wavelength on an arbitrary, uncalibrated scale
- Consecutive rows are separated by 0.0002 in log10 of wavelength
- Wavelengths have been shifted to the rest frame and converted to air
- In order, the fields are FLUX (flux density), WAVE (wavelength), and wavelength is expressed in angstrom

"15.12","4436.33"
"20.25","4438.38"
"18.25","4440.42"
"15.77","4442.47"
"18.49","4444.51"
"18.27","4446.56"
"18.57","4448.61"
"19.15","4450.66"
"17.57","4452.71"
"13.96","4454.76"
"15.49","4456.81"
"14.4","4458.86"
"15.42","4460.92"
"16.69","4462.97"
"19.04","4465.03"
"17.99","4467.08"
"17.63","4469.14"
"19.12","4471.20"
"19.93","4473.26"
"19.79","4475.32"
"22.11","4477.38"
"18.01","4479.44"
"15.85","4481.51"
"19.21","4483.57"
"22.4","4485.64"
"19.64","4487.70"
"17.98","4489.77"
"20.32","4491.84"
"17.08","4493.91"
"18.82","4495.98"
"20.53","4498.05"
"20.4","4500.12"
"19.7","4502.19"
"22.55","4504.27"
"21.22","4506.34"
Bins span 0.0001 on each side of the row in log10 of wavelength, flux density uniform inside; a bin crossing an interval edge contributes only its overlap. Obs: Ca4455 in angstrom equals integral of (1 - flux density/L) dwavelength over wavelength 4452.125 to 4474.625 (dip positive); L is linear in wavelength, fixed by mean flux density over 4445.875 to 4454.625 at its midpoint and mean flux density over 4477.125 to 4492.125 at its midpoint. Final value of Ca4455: 1.7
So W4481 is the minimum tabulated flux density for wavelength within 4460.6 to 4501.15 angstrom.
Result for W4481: 15.42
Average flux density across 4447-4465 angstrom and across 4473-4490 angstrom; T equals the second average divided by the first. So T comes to 1.2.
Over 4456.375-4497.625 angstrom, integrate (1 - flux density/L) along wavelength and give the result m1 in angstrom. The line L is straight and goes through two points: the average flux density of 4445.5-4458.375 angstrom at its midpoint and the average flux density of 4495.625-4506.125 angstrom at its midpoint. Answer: 1.0 angstrom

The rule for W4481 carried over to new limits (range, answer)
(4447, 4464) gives 13.96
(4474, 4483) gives 15.85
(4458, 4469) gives 14.4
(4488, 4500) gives 17.08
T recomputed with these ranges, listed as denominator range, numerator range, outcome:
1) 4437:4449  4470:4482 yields 1.06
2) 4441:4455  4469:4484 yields 1.08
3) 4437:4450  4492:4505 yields 1.09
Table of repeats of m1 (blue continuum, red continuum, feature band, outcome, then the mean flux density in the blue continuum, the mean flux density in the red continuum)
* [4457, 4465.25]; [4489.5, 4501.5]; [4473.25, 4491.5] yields -1.44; 16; 19.3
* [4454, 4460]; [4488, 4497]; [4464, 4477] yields -2.33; 14.7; 18.6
